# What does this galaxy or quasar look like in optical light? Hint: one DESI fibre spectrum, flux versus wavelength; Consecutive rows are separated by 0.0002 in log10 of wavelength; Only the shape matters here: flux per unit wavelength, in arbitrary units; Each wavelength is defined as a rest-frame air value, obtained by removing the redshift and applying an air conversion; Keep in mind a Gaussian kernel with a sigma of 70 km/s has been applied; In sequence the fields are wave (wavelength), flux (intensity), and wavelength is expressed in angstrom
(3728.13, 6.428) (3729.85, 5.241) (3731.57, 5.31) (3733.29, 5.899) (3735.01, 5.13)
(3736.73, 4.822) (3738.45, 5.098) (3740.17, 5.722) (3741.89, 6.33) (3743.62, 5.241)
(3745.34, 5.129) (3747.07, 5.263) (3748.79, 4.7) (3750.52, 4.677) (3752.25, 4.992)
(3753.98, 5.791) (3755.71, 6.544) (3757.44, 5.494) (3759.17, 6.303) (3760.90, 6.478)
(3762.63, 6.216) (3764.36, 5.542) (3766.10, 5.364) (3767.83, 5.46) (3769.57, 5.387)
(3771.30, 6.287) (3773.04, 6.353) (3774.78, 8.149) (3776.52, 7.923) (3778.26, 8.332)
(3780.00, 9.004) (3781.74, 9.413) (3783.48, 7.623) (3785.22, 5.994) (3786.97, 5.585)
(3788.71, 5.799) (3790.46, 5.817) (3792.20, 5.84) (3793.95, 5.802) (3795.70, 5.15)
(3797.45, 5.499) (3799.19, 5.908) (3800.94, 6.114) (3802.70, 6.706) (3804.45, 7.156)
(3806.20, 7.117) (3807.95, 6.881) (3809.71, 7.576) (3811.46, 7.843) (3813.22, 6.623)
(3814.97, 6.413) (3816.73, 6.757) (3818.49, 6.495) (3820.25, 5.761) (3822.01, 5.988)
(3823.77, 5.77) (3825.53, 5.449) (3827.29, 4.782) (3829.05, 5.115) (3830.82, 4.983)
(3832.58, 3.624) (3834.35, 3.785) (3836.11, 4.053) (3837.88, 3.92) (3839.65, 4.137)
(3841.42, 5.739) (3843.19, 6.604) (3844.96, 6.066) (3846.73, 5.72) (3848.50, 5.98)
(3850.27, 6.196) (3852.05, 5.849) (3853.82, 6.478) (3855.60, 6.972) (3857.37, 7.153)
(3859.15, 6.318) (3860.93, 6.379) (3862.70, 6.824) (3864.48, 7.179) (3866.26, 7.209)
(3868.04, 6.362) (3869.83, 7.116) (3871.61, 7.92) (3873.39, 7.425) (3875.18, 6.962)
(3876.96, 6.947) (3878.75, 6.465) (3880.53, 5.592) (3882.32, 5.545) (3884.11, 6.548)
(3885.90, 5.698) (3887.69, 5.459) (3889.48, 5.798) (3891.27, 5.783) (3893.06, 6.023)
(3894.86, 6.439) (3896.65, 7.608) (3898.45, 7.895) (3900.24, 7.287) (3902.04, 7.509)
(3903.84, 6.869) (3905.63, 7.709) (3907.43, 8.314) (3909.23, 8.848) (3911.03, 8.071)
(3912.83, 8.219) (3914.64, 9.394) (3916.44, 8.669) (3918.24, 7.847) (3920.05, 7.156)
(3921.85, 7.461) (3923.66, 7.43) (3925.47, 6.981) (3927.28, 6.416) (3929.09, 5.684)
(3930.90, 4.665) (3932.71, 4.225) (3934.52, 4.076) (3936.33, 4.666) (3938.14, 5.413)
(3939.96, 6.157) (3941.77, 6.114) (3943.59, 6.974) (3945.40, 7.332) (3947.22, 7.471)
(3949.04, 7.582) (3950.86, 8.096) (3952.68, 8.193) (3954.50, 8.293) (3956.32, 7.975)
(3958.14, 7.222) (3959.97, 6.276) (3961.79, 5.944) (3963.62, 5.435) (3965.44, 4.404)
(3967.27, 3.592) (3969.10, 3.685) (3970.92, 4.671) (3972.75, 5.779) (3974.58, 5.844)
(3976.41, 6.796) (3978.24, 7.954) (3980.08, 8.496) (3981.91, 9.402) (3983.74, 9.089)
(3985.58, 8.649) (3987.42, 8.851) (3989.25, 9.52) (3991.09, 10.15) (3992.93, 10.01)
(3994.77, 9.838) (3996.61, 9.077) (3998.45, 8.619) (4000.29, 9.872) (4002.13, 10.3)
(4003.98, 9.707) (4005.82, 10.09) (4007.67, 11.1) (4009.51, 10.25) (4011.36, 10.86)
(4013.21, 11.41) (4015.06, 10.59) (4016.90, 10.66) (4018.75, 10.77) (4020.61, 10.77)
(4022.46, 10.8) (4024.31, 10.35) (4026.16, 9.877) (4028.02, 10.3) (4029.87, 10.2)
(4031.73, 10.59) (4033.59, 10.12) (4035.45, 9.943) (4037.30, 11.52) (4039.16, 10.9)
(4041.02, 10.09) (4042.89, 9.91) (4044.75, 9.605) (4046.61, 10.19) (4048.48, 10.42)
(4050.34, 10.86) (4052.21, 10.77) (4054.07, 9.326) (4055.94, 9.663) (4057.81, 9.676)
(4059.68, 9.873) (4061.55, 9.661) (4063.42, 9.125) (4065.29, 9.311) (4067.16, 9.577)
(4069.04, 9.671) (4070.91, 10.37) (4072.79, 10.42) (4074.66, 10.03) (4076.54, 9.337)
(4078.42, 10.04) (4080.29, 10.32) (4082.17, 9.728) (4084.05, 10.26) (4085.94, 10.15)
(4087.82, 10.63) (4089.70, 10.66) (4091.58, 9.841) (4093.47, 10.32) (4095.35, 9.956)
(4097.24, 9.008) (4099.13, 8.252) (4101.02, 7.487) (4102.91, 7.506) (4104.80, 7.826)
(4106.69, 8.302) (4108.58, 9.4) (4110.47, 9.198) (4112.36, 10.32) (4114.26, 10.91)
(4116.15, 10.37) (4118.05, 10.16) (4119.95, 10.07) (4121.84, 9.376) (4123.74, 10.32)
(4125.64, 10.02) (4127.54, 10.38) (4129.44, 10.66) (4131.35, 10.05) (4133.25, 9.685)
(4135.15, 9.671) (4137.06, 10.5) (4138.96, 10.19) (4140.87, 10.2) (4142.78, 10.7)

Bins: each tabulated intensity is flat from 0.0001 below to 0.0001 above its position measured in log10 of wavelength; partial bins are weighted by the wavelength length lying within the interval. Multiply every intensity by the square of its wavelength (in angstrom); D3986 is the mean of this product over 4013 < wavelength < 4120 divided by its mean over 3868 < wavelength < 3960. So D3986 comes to 1.55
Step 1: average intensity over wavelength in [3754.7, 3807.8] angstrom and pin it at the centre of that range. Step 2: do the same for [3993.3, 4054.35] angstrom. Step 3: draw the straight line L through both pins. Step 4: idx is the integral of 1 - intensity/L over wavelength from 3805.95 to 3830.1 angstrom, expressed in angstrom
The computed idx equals 2.6 angstrom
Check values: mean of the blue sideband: 6.48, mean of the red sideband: 10.3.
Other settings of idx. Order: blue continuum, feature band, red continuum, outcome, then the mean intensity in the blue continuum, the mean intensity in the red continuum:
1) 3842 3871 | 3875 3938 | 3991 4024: 8.2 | 6.53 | 10.3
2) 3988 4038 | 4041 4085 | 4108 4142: 1.1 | 10.3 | 10.1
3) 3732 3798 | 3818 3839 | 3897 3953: 4.9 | 6.06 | 7.05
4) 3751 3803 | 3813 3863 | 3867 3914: 7.3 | 6.35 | 6.95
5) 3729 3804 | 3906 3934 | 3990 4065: 4.0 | 6.04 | 10.2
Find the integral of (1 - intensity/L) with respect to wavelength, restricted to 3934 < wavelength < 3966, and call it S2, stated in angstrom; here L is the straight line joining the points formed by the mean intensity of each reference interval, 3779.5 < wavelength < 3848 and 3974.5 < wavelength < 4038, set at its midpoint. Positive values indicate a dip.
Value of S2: 7.8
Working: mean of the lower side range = 6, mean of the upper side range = 9.83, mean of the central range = 6.59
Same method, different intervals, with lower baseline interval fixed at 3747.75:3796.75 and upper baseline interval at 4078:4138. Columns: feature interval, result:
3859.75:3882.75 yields 1.6 angstrom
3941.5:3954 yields 0.9 angstrom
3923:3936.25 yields 3.9 angstrom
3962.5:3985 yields 5.6 angstrom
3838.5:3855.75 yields 2.8 angstrom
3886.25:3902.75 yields 2.1 angstrom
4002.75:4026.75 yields -4.9 angstrom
